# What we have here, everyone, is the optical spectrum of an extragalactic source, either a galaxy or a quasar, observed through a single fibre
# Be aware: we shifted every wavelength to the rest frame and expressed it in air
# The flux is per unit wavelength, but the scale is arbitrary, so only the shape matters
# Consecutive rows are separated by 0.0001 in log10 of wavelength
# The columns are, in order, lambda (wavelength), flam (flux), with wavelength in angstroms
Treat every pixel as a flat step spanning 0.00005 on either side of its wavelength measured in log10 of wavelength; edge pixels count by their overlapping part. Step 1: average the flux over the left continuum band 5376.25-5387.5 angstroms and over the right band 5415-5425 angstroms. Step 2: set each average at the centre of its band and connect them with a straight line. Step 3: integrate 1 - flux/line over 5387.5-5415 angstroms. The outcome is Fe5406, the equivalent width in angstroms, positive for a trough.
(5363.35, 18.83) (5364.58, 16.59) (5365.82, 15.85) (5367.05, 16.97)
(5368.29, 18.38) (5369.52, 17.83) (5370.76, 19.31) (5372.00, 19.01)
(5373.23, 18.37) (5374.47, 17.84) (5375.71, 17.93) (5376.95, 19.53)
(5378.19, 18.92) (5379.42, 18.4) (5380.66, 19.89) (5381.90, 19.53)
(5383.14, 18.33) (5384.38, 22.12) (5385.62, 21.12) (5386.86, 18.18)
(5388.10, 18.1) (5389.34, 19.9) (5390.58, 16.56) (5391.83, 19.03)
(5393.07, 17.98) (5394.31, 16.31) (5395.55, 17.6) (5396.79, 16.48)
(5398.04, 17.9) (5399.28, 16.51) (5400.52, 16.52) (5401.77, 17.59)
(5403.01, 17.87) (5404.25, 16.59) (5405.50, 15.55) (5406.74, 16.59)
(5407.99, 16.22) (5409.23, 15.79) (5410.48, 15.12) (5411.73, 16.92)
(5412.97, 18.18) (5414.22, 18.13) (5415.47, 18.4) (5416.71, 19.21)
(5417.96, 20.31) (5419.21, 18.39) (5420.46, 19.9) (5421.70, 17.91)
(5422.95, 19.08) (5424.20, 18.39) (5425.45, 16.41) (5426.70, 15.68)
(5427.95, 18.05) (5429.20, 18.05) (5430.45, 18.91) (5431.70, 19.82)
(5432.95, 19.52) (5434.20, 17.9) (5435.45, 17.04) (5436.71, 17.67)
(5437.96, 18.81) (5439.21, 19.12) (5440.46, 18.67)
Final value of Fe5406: 3.0 angstroms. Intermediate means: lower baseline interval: 19.5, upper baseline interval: 18.9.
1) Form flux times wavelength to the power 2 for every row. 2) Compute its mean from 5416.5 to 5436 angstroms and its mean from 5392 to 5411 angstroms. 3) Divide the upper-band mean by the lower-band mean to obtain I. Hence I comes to 1.11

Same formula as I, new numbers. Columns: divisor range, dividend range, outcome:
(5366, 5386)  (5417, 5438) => 0.99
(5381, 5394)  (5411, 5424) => 0.99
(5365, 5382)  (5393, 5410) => 0.92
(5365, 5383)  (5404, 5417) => 0.93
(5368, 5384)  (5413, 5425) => 1.02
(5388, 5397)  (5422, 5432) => 1.02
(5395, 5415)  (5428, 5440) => 1.11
